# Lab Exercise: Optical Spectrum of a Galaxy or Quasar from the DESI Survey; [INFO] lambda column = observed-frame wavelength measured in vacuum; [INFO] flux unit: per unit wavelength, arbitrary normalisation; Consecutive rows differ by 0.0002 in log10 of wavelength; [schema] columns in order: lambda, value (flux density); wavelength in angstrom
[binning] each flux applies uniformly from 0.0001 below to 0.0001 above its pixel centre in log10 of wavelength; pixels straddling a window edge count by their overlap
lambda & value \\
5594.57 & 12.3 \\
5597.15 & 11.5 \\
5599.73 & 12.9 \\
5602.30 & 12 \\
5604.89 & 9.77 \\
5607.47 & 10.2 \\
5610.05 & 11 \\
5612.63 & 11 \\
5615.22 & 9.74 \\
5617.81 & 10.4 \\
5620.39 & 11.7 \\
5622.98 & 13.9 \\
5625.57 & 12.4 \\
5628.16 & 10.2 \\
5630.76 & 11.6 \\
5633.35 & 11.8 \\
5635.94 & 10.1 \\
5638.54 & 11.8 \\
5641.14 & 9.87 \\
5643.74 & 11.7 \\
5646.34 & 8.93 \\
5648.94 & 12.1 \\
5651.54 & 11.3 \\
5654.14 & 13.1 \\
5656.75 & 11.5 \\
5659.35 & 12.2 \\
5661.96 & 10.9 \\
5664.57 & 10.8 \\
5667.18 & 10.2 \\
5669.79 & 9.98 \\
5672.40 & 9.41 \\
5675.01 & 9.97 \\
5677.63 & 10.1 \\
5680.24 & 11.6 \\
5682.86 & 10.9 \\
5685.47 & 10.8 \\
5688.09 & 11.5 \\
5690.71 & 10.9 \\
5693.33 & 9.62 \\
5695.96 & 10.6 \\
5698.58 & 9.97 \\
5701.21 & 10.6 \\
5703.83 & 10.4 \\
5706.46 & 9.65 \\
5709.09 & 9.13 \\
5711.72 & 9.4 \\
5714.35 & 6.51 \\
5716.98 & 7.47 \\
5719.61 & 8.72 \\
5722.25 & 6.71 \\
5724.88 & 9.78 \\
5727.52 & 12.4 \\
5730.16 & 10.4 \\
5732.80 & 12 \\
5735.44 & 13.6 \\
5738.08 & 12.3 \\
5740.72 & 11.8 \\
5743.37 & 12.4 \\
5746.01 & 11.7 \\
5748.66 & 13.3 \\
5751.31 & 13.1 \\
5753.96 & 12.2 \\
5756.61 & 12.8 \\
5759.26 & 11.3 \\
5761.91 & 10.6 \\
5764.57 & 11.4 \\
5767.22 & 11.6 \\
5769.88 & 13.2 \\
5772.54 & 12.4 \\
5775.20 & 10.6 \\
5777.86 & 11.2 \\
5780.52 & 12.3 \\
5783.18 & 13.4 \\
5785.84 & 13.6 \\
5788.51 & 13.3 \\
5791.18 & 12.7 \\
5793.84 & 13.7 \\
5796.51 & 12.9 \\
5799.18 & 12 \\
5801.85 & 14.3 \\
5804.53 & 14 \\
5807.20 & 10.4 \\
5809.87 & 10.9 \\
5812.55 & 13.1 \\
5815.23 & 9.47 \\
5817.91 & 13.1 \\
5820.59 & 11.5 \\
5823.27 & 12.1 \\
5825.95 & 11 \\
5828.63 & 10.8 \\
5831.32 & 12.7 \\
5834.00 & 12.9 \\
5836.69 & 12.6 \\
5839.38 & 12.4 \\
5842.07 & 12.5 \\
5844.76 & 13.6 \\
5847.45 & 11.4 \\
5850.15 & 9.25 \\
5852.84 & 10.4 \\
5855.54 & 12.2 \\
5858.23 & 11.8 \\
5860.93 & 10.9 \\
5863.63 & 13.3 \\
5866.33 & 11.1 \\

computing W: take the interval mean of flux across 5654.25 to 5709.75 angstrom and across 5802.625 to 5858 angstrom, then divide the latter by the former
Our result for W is 1.12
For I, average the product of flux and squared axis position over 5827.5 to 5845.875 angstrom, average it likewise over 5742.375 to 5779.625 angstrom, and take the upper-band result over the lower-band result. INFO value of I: 1.07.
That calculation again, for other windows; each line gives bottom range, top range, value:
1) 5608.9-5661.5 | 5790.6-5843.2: 1.15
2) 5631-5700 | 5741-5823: 1.18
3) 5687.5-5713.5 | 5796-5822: 1.25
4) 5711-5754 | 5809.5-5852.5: 1.13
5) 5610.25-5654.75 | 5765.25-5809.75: 1.18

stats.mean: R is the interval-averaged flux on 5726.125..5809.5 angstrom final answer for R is 12.3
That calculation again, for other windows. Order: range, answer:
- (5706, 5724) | 8.2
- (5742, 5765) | 12.1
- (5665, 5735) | 10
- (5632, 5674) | 11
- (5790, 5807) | 13.1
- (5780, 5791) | 13.2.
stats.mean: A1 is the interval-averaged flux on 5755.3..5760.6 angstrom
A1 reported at 12.1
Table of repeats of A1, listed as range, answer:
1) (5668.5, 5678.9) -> 9.86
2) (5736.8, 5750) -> 12.3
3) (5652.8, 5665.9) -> 11.7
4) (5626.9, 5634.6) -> 11.2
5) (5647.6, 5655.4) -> 12.2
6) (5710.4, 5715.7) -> 7.96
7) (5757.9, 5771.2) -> 11.6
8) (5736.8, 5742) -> 12.1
